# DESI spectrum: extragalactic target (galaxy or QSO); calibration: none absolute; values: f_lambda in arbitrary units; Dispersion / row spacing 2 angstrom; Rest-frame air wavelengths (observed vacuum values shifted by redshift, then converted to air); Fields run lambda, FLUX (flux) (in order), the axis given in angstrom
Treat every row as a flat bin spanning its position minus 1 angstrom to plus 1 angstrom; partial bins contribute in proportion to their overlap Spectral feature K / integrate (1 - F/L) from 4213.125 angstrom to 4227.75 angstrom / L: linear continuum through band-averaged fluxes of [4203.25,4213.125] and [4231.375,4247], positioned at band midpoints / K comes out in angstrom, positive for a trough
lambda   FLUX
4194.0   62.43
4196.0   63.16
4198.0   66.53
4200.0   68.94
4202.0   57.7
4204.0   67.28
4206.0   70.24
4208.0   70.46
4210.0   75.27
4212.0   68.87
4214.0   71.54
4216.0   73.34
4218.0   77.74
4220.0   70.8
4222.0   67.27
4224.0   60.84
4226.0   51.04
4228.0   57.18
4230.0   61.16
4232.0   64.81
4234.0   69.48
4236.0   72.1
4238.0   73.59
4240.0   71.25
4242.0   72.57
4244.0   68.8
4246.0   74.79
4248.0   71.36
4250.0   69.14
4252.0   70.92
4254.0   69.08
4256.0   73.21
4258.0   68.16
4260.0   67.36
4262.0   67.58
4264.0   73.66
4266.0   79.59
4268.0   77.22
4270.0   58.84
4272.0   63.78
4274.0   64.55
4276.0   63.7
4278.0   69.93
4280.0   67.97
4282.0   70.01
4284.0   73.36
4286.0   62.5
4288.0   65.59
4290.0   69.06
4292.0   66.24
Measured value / 0.8 angstrom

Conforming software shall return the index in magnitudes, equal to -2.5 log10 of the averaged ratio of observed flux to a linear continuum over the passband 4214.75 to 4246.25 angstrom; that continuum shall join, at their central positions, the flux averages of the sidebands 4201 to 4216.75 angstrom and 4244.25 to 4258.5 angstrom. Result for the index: 0.04 mag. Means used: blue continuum 69.3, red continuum 70.9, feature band 67.8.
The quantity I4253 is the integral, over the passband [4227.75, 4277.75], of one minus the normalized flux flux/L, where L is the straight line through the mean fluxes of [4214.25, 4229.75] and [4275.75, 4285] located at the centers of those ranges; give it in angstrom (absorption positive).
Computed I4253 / -1.2 angstrom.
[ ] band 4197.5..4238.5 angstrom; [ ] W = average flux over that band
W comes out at 67.4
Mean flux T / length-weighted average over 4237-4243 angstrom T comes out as 72.5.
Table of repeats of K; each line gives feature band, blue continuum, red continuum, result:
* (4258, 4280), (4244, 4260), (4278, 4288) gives 0.2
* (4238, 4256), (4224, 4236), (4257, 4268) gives -1.2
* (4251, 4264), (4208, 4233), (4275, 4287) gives -0.4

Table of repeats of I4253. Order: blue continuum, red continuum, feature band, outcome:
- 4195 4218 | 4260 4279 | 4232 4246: -0.5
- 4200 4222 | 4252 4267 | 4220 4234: 1.7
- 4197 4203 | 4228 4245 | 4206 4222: -1.5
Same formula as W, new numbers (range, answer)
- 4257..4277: 68.4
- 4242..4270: 71.2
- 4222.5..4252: 67.1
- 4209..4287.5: 68.8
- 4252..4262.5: 69.3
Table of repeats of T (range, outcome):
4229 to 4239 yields 68.2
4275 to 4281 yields 67.2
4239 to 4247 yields 71.9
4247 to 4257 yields 70.7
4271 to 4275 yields 64.2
